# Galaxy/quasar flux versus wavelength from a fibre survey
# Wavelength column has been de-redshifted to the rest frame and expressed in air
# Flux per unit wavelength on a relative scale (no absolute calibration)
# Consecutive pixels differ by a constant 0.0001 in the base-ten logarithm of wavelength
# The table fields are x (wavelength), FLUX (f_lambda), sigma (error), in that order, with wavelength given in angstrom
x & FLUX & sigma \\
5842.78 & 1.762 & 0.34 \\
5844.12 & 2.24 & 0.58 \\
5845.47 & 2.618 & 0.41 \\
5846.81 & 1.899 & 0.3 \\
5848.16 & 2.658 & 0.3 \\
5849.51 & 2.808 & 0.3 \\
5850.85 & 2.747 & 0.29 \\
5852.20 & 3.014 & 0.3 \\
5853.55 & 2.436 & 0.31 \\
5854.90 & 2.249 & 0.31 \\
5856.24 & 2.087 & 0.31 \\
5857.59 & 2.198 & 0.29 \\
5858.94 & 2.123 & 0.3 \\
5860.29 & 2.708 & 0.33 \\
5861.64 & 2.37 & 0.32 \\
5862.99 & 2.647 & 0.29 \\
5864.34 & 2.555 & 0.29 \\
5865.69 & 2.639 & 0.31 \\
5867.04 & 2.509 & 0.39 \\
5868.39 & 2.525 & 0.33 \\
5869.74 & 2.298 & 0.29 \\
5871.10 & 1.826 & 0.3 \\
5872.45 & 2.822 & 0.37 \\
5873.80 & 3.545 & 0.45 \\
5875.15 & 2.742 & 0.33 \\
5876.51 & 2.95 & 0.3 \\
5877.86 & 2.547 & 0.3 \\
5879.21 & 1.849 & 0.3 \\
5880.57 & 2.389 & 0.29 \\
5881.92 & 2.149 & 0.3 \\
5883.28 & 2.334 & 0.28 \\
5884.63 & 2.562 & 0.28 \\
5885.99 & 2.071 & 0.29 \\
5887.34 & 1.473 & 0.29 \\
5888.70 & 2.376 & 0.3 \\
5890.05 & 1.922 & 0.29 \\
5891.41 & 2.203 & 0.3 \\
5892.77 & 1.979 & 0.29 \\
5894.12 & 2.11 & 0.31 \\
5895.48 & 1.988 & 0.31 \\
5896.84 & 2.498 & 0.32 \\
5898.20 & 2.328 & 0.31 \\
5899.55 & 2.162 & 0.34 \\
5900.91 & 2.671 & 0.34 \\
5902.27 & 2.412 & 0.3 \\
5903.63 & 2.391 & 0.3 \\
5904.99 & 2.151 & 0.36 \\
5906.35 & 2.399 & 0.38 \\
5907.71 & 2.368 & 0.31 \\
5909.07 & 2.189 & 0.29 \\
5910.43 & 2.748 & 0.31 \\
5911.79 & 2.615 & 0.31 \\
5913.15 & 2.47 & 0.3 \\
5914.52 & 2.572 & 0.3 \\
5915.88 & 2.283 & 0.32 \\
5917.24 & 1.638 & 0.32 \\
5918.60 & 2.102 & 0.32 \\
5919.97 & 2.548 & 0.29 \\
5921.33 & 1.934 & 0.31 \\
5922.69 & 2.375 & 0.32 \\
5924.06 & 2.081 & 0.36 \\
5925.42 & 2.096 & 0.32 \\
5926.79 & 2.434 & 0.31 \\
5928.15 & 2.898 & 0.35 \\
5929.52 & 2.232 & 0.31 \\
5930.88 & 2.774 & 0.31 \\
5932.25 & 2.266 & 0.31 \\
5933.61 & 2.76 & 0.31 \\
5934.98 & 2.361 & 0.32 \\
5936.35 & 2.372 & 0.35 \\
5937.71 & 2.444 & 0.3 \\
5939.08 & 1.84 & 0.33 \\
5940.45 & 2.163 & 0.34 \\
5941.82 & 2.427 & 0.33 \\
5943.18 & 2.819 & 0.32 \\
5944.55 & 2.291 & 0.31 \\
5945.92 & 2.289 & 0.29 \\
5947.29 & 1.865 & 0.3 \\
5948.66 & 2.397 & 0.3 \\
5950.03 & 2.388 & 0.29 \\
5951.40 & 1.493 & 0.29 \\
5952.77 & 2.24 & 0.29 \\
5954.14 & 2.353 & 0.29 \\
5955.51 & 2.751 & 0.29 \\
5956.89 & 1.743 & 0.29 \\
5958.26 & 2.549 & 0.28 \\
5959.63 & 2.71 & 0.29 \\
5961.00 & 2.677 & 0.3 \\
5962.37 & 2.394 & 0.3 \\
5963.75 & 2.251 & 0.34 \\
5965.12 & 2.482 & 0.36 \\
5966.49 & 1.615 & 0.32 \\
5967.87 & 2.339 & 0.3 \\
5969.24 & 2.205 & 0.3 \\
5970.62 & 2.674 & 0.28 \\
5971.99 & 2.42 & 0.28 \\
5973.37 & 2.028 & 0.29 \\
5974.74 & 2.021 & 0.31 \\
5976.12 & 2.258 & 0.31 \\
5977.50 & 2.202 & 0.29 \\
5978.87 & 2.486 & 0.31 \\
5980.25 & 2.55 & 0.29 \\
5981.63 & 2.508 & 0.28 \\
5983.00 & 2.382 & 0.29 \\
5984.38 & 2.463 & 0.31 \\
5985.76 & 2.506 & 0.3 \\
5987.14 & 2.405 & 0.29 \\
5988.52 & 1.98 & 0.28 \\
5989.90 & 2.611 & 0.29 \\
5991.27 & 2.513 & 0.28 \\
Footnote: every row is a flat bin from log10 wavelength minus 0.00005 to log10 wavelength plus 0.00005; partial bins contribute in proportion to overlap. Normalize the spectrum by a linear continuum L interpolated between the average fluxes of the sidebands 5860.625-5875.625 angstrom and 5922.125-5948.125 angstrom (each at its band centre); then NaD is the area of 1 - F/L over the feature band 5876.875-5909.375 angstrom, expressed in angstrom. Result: 3.44 angstrom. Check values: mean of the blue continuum 2.59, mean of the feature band 2.24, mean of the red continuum 2.36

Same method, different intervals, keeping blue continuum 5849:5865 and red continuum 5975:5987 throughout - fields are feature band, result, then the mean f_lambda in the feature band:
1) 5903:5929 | 1.27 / 2.33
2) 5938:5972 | 1.79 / 2.29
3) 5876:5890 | 1.29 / 2.25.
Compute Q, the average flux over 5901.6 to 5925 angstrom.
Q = 2.31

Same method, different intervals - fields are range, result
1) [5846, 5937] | 2.38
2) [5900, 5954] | 2.33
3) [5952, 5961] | 2.4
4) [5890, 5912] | 2.31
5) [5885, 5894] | 2.03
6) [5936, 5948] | 2.28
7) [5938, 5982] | 2.29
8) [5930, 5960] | 2.33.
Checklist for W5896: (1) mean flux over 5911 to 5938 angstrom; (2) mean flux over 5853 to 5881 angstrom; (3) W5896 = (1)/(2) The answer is 0.95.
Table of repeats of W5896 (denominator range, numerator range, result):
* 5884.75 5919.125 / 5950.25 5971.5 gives 1.02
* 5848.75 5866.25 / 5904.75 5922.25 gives 0.92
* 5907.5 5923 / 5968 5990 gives 1.01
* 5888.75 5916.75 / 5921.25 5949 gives 1.01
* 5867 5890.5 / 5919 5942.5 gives 0.99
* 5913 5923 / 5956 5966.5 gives 1.06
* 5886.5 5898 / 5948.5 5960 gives 1.09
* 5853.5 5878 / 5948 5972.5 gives 0.92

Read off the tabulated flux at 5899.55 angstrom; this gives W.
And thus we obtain 2.162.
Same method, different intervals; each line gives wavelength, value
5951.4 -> 1.493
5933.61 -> 2.76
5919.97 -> 2.548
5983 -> 2.382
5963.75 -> 2.251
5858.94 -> 2.123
